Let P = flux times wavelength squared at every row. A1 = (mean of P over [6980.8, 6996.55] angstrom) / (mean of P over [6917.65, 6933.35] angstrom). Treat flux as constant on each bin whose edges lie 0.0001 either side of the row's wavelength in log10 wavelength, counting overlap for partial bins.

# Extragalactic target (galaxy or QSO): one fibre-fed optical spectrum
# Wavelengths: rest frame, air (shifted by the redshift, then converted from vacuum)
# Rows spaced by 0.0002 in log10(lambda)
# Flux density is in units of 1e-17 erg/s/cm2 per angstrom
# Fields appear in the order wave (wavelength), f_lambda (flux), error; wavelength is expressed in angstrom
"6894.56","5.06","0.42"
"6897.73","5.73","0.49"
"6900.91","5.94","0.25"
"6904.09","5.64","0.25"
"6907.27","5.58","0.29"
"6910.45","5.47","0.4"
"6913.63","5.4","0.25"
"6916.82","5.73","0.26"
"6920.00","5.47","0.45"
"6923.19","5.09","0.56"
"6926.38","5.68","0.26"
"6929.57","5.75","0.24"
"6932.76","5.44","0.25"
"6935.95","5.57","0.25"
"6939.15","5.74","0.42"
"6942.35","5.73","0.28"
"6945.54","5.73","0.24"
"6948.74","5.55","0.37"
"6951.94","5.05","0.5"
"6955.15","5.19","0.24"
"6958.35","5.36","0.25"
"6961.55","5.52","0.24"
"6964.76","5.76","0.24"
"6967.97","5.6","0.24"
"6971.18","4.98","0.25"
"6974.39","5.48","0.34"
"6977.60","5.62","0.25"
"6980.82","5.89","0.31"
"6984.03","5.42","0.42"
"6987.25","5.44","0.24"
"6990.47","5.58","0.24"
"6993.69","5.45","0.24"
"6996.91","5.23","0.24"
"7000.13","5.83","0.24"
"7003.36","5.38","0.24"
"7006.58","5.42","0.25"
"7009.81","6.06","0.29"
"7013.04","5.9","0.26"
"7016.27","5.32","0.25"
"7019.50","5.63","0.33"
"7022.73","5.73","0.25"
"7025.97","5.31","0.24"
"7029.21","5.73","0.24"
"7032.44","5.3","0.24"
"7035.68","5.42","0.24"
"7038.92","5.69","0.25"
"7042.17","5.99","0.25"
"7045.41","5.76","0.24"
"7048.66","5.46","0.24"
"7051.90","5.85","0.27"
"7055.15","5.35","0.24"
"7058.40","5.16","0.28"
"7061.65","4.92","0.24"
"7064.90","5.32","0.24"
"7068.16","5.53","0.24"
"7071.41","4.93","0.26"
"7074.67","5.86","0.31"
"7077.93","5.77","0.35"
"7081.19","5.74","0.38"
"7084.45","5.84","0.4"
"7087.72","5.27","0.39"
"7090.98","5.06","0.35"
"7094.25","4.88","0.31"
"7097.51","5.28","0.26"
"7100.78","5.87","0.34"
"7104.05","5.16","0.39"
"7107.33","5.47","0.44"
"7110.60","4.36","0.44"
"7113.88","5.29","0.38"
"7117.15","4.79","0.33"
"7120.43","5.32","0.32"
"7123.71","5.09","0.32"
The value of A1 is 1.0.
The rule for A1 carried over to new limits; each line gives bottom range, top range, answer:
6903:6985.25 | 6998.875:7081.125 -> 1.03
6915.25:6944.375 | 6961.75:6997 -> 1.00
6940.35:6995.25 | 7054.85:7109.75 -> 1.01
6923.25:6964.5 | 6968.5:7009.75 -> 1.01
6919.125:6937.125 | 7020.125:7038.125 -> 1.03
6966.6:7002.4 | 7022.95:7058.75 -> 1.03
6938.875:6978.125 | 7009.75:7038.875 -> 1.04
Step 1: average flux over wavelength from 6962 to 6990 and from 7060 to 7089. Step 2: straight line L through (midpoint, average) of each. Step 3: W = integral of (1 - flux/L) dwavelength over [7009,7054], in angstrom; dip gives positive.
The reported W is -1.2 angstrom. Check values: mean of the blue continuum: 5.52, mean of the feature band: 5.64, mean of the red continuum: 5.47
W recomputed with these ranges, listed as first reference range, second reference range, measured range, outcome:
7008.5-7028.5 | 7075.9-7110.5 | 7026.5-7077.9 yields 0.4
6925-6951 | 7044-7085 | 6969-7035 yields 0.3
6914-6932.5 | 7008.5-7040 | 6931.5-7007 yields 0.8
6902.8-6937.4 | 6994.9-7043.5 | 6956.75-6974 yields 0.3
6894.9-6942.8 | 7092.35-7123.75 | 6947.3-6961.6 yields 0.5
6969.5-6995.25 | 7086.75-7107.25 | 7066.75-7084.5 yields -0.9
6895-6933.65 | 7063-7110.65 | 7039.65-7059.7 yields -0.7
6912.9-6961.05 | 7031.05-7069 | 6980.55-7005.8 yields -0.1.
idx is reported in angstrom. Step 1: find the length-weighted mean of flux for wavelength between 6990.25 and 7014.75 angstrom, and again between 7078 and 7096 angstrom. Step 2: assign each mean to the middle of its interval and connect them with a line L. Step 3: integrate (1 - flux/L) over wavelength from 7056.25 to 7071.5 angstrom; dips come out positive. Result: 0.7 angstrom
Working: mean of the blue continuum 5.61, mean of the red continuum 5.39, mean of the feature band 5.2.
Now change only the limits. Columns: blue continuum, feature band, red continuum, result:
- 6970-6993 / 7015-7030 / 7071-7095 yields -0.2 angstrom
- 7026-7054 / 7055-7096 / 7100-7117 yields 0.2 angstrom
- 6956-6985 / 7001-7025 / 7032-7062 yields -0.5 angstrom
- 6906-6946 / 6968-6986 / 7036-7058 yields 0.3 angstrom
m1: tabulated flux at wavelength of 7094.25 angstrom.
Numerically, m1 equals 4.88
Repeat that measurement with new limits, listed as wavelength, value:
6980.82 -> 5.89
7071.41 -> 4.93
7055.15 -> 5.35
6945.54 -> 5.73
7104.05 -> 5.16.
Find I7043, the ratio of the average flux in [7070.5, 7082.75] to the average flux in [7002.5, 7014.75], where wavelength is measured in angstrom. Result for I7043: 0.98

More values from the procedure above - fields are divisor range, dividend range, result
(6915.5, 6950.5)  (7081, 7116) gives 0.94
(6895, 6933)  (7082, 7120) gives 0.94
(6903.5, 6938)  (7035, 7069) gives 0.99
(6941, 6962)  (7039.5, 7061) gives 1.02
